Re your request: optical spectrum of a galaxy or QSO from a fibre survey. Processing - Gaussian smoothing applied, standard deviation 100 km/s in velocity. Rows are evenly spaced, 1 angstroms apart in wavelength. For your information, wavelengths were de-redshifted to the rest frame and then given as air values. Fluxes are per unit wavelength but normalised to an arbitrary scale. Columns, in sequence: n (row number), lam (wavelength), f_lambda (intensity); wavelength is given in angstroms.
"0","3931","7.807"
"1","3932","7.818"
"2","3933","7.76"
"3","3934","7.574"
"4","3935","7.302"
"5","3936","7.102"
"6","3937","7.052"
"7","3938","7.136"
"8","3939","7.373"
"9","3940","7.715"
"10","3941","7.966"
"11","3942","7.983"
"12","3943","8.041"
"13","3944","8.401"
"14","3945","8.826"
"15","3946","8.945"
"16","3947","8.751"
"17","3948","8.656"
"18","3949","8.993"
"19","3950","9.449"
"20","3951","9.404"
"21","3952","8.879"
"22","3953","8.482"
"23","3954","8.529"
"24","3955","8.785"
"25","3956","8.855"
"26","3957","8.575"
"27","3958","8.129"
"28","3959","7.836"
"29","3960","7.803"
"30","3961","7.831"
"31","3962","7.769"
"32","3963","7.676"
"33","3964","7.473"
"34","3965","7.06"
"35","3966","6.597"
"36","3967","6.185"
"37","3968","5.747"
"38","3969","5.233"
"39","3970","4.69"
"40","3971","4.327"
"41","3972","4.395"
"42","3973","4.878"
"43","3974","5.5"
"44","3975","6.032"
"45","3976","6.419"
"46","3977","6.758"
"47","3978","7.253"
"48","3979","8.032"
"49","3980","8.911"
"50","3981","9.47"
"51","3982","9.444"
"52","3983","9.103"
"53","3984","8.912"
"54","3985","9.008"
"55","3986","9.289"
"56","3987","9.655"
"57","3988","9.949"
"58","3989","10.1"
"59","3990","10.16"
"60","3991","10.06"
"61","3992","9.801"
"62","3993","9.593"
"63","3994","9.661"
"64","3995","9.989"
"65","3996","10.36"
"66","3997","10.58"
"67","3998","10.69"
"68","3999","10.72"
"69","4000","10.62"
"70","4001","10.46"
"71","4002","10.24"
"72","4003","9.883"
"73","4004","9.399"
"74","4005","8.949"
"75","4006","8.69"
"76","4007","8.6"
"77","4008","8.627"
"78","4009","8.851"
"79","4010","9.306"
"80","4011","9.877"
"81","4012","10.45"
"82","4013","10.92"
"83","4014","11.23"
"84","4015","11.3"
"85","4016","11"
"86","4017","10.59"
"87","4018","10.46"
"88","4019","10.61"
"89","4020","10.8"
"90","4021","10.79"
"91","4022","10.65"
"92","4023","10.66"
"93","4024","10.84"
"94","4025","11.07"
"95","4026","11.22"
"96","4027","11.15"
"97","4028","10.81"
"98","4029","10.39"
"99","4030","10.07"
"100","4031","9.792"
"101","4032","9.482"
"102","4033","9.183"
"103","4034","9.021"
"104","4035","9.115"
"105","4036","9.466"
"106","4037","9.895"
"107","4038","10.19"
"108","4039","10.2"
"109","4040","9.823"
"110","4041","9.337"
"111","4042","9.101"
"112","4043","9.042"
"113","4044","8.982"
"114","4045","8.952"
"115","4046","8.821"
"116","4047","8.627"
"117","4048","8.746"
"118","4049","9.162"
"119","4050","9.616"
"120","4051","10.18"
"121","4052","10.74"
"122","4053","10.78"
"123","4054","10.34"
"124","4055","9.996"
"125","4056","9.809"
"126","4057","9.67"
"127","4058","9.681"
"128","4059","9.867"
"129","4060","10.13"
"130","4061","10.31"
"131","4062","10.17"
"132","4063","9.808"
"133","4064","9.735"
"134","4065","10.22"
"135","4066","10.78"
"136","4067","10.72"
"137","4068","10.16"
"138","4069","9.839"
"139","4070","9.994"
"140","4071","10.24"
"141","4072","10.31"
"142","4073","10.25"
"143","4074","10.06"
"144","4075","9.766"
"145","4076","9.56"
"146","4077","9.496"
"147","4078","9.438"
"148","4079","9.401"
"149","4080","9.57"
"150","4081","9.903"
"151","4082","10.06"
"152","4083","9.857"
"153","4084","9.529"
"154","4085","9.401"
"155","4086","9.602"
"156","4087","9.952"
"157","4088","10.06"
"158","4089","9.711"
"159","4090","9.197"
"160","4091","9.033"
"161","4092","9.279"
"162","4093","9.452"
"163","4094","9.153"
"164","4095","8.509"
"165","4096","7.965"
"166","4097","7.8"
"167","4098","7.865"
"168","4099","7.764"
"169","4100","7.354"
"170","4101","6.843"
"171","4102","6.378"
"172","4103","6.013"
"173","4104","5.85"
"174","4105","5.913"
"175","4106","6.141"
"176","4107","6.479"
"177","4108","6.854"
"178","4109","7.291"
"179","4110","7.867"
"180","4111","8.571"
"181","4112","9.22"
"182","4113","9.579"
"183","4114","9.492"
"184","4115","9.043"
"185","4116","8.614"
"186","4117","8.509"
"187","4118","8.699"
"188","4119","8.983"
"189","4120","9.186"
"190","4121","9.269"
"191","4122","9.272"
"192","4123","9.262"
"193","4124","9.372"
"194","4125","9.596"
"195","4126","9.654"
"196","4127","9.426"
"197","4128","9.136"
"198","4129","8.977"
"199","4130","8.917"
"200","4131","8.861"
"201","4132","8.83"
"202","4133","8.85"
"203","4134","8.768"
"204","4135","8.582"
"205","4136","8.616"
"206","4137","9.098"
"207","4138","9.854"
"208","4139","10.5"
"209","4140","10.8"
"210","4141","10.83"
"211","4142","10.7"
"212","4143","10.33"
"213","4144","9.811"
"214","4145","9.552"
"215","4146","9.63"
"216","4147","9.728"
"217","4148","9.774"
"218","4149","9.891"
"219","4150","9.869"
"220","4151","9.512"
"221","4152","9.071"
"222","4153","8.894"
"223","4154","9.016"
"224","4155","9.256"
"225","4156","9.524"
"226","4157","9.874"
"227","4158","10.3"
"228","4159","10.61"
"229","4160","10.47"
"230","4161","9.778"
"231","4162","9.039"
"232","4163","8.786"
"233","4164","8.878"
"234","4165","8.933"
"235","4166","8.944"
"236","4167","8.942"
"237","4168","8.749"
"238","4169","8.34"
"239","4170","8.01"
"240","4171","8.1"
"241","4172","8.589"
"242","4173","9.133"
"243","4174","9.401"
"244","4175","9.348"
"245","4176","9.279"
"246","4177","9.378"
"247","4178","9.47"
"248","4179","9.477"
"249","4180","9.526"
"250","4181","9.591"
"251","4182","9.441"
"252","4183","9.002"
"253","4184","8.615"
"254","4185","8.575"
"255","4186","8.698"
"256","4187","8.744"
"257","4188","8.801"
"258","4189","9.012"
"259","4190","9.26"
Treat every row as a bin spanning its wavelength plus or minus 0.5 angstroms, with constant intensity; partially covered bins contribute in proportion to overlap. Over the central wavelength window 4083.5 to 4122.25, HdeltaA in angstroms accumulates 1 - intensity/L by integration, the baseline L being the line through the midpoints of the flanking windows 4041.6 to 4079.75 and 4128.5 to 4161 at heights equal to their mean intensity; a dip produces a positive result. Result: 5.4 angstroms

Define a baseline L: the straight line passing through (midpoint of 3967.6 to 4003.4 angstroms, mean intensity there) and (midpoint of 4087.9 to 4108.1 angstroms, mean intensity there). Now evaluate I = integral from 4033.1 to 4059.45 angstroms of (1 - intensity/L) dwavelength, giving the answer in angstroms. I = -4.8 angstroms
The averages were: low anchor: 8.5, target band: 9.58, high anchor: 7.76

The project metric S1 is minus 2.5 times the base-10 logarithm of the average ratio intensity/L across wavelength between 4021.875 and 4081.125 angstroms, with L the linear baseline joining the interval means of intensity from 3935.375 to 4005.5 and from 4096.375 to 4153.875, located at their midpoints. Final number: -0.16 mag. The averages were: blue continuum 8.32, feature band 9.9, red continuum 8.76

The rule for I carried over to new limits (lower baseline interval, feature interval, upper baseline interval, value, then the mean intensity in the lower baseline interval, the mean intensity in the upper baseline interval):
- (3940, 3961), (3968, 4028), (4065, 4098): -2.0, 8.53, 9.61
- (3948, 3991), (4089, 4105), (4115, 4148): 2.0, 7.84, 9.38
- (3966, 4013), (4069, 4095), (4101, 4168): -2.4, 8.59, 8.99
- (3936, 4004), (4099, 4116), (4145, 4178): 2.9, 8.31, 9.29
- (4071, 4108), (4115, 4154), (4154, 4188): -1.9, 8.69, 9.17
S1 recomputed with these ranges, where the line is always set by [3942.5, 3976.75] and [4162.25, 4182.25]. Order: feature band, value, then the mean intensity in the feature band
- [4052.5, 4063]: -0.23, 10.1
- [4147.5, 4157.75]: -0.07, 9.49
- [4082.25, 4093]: -0.14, 9.57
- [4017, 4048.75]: -0.24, 9.92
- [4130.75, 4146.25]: -0.10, 9.61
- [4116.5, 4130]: -0.06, 9.17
